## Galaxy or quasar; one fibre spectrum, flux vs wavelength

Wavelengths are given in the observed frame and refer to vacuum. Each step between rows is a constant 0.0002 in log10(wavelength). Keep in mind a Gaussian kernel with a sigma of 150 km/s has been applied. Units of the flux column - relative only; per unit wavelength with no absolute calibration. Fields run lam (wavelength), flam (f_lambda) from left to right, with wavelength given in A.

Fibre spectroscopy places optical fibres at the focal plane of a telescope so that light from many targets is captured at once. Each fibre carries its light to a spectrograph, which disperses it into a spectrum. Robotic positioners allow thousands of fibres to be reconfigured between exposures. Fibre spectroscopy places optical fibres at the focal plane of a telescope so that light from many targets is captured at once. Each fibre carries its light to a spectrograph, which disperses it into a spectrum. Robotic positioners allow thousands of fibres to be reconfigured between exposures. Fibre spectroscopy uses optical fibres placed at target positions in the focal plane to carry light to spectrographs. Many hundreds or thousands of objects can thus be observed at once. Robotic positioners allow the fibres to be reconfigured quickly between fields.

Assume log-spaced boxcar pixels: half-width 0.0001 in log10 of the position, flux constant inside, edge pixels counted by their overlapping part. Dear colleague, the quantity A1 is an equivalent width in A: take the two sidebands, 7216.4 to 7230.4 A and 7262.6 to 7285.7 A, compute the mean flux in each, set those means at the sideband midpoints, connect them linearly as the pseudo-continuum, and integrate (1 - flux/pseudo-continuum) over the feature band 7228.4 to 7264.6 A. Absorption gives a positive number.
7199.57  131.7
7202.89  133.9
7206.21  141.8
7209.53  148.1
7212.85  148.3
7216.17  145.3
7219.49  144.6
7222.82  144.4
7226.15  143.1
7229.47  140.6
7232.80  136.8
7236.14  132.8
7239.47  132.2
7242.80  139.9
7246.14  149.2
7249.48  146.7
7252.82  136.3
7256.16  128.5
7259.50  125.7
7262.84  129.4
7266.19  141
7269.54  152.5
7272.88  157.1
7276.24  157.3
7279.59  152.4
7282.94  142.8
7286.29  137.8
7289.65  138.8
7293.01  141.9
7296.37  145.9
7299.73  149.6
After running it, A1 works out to 2.4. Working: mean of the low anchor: 144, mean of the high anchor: 148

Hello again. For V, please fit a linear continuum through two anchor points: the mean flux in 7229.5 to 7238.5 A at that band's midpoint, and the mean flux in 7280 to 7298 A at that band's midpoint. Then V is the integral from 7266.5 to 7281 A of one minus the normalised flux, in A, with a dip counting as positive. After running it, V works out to -1.36 A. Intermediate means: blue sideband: 136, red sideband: 142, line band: 154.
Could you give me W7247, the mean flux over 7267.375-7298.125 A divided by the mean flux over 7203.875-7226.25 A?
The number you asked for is 1.02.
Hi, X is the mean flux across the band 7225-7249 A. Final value 140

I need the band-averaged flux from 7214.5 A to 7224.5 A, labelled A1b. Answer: 145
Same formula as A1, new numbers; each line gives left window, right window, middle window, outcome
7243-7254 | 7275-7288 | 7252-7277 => 0.86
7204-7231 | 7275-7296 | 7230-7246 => 0.82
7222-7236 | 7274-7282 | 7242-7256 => 0.38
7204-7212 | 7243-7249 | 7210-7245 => 1.02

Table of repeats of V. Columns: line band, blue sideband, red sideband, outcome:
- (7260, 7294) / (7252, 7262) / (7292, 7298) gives -1.8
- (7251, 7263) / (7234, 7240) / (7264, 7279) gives 1.1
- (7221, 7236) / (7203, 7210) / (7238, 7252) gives 0.2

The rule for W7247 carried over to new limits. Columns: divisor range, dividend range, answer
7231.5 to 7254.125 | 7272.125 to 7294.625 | 1.05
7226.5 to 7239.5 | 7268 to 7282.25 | 1.13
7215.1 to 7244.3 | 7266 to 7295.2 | 1.05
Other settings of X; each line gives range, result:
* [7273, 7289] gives 148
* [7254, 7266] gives 130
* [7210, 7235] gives 143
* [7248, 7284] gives 143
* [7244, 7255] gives 143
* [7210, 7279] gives 142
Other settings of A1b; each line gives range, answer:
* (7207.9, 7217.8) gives 147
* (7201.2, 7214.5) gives 143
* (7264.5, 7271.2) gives 147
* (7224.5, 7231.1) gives 142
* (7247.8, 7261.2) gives 134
